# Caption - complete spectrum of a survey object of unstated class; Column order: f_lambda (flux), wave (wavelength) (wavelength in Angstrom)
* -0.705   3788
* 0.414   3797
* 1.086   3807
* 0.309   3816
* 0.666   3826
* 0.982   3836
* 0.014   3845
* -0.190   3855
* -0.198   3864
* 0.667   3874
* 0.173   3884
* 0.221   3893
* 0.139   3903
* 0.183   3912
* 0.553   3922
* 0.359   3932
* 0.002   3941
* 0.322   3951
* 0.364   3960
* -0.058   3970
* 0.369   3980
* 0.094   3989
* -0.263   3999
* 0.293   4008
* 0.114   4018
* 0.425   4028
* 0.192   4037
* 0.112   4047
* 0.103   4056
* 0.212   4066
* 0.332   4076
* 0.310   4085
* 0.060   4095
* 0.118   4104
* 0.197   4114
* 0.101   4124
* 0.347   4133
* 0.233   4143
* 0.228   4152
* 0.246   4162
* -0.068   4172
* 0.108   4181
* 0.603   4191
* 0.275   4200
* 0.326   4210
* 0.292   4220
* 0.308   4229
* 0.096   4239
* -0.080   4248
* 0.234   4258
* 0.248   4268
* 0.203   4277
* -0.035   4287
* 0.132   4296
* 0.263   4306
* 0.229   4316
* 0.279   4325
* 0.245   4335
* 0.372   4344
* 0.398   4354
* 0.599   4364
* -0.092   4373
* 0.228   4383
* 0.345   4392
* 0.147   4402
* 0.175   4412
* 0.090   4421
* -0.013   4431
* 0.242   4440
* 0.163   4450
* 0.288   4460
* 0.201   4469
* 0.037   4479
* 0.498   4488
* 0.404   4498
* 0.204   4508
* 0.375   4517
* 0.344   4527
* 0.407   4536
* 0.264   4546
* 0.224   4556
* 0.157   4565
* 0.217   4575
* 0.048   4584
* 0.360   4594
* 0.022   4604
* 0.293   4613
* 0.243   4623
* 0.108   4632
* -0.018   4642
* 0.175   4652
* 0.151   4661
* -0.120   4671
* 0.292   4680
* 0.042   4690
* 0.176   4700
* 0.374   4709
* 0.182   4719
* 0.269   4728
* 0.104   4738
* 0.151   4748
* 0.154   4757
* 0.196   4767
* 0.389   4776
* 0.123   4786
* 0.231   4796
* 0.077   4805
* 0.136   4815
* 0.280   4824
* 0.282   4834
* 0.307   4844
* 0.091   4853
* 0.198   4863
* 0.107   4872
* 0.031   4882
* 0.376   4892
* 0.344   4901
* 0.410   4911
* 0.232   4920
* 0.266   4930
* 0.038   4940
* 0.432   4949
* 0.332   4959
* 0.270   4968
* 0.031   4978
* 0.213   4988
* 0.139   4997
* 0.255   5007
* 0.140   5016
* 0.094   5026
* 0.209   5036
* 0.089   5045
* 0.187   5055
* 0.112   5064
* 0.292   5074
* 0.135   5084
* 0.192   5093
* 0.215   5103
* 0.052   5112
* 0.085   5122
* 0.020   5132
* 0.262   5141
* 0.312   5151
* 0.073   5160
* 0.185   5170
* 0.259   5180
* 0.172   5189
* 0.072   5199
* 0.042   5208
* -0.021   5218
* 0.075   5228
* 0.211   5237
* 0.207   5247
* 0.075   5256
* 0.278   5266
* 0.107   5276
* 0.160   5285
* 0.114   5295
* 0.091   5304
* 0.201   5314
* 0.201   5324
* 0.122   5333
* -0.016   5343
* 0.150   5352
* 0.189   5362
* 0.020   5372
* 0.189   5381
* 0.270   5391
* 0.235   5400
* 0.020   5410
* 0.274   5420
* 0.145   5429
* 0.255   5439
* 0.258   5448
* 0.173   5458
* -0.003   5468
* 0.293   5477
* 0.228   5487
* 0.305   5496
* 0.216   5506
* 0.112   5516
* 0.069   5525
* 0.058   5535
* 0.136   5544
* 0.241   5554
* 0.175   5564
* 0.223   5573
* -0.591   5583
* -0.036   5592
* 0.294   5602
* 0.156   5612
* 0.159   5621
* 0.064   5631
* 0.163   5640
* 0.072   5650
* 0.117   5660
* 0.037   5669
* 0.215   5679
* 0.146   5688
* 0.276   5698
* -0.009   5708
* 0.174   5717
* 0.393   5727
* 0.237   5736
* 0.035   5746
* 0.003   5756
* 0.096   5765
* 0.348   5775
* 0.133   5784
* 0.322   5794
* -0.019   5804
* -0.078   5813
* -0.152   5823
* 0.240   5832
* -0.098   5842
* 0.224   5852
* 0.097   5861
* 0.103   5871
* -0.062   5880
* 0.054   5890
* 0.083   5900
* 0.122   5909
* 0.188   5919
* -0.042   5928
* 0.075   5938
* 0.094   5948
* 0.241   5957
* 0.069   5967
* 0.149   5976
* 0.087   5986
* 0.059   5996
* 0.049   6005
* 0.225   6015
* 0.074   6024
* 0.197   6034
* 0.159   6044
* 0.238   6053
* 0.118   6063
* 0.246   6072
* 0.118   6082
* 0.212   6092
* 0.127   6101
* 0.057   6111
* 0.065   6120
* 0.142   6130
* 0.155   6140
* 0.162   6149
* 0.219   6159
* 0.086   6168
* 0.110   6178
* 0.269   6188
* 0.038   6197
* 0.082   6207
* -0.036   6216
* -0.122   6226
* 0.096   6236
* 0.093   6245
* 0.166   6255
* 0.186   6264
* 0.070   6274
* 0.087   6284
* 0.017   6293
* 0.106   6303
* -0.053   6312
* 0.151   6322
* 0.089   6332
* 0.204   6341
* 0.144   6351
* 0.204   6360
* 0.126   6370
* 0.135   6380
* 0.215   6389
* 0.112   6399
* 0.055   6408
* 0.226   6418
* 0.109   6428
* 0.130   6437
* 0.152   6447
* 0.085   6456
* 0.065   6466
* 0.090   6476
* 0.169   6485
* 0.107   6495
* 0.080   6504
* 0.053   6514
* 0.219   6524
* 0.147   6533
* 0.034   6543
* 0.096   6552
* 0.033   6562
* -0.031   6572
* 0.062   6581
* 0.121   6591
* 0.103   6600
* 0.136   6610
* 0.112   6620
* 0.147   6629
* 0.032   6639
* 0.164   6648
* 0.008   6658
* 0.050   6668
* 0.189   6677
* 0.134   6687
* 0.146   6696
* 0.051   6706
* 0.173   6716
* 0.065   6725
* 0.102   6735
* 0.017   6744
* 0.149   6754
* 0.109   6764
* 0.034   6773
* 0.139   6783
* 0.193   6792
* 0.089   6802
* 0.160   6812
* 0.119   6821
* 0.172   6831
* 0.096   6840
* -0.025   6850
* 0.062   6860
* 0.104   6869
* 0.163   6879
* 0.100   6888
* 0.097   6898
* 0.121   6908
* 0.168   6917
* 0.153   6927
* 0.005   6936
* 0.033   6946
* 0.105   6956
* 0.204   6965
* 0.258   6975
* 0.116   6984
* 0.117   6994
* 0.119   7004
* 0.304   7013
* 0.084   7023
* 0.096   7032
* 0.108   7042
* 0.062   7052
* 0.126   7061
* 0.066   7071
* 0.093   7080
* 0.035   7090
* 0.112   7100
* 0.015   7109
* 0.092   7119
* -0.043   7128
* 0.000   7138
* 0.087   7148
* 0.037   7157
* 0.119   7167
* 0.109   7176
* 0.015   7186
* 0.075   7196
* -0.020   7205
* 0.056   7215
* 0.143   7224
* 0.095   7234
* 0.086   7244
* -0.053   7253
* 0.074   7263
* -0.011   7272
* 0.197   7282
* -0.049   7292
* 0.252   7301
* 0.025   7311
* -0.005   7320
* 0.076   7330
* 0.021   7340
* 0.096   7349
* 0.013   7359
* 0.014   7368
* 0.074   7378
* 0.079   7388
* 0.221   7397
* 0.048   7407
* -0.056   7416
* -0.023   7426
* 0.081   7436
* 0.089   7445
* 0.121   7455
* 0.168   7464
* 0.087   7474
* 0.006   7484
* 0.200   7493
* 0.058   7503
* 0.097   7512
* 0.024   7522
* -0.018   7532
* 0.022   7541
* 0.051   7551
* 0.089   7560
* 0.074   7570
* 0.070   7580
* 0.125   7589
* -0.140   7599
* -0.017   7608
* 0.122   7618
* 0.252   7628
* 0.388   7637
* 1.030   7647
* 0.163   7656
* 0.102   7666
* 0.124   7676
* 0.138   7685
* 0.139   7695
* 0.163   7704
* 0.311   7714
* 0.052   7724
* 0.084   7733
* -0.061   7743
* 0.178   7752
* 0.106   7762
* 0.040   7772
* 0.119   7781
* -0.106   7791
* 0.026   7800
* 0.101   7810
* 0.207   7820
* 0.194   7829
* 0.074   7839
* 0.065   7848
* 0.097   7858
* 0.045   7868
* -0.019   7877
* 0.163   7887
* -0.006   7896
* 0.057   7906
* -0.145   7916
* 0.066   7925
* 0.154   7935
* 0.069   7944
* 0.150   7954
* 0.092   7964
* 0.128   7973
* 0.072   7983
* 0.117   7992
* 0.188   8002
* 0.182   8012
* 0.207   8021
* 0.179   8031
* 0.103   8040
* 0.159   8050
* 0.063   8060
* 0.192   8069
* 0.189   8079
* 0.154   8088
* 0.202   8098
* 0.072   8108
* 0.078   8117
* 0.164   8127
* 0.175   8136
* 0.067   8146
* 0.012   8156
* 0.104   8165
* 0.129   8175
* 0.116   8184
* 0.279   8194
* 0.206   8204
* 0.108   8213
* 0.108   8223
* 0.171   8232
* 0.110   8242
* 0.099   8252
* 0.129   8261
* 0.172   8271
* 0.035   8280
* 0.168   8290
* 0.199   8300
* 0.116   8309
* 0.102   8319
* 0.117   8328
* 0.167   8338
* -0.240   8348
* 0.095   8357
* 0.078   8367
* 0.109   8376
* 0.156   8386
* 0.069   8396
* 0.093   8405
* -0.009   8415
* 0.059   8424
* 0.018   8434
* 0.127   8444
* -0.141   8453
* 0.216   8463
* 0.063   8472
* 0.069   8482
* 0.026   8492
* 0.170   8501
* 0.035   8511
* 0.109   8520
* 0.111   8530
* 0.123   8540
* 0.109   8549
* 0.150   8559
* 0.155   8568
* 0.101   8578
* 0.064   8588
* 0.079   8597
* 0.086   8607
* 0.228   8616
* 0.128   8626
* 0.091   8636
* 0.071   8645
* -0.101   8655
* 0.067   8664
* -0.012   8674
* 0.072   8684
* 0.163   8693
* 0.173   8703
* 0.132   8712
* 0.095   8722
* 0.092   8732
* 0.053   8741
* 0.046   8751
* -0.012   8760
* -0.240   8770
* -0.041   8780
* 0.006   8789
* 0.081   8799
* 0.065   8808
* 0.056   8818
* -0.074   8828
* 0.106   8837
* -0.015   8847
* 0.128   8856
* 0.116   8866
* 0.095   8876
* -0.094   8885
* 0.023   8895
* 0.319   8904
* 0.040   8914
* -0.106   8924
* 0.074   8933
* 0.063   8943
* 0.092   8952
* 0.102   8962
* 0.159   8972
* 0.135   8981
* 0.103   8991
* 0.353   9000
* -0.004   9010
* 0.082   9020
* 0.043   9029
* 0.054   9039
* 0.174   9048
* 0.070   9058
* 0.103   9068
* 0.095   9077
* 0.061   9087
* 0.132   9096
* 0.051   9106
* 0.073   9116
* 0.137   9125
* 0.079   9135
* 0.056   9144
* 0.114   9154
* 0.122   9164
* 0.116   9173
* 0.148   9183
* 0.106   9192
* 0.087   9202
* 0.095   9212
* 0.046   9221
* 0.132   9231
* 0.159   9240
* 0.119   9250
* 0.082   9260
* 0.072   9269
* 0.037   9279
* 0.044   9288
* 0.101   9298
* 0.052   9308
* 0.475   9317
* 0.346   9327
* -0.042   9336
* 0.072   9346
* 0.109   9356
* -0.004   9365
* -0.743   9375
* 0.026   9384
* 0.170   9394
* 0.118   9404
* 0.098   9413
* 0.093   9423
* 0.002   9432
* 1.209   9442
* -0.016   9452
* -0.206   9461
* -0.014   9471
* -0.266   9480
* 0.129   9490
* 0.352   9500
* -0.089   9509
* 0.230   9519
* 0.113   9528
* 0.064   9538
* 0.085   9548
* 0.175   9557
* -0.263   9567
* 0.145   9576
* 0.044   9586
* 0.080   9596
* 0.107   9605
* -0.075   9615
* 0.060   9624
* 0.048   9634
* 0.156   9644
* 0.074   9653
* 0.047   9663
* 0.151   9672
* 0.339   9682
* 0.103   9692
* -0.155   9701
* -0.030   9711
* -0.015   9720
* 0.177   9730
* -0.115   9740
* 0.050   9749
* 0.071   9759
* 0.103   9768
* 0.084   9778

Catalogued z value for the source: 1.05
